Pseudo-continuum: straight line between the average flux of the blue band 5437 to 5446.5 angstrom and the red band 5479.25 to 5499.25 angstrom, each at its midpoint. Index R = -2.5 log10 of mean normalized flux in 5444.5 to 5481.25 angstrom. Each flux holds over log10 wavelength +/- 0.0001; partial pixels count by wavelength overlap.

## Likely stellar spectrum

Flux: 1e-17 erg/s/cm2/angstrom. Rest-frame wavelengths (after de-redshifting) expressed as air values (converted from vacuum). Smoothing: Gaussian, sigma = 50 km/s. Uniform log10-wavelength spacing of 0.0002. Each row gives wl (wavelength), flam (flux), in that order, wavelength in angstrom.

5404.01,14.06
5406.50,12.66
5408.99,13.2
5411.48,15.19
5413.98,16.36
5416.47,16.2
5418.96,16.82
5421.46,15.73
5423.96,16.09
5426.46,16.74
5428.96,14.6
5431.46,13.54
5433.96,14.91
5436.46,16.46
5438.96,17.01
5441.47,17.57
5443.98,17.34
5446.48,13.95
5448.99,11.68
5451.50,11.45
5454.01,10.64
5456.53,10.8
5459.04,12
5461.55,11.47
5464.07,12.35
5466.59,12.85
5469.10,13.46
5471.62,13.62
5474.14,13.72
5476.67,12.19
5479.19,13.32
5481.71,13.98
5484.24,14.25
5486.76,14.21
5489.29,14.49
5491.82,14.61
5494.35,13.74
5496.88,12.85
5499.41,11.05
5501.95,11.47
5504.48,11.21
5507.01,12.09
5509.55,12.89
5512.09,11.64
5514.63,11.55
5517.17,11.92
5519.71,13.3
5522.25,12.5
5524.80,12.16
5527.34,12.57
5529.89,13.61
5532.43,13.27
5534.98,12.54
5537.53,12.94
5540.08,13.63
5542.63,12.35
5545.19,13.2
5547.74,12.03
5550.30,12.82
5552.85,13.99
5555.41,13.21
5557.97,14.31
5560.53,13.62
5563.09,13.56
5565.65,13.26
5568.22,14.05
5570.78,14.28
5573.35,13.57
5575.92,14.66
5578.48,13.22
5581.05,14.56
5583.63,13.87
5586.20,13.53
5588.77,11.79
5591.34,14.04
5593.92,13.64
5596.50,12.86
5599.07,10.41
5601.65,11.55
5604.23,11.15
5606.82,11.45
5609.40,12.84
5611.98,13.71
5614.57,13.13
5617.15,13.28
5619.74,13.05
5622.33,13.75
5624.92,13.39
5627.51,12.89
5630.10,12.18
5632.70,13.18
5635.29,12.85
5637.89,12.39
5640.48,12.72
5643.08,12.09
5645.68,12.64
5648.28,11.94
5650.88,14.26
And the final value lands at 0.23 mag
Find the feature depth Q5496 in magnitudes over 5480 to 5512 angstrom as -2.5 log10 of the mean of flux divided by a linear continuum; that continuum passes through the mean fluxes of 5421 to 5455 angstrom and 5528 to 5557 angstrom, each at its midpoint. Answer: 0.07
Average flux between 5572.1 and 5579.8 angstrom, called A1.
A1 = 13.8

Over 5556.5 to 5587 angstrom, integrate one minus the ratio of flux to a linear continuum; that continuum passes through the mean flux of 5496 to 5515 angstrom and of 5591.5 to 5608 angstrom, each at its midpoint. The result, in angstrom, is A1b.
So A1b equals -4.9 angstrom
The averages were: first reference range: 11.8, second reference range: 12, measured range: 13.9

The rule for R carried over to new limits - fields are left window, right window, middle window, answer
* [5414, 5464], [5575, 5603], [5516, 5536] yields 0.076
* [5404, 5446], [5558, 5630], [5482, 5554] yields 0.113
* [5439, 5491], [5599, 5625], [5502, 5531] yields 0.070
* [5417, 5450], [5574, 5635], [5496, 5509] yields 0.230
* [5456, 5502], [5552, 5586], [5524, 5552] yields 0.058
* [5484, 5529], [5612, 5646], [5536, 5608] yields -0.027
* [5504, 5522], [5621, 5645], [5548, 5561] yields -0.091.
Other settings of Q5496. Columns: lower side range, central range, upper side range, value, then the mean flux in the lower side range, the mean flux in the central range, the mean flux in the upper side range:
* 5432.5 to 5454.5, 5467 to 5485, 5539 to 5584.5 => 0.07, 14.7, 13.5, 13.6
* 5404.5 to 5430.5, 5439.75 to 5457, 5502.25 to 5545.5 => 0.07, 15.3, 13.6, 12.5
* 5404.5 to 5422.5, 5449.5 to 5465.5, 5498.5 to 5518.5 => 0.18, 15.1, 11.5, 11.7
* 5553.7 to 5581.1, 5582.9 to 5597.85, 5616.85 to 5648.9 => 0.02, 13.8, 13.3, 12.8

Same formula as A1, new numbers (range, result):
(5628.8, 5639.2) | 12.7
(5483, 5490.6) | 14.3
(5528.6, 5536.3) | 13.1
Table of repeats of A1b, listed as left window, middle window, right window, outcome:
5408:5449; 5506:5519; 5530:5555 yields 1.5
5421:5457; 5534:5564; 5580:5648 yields 0.6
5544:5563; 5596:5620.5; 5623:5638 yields 1.3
